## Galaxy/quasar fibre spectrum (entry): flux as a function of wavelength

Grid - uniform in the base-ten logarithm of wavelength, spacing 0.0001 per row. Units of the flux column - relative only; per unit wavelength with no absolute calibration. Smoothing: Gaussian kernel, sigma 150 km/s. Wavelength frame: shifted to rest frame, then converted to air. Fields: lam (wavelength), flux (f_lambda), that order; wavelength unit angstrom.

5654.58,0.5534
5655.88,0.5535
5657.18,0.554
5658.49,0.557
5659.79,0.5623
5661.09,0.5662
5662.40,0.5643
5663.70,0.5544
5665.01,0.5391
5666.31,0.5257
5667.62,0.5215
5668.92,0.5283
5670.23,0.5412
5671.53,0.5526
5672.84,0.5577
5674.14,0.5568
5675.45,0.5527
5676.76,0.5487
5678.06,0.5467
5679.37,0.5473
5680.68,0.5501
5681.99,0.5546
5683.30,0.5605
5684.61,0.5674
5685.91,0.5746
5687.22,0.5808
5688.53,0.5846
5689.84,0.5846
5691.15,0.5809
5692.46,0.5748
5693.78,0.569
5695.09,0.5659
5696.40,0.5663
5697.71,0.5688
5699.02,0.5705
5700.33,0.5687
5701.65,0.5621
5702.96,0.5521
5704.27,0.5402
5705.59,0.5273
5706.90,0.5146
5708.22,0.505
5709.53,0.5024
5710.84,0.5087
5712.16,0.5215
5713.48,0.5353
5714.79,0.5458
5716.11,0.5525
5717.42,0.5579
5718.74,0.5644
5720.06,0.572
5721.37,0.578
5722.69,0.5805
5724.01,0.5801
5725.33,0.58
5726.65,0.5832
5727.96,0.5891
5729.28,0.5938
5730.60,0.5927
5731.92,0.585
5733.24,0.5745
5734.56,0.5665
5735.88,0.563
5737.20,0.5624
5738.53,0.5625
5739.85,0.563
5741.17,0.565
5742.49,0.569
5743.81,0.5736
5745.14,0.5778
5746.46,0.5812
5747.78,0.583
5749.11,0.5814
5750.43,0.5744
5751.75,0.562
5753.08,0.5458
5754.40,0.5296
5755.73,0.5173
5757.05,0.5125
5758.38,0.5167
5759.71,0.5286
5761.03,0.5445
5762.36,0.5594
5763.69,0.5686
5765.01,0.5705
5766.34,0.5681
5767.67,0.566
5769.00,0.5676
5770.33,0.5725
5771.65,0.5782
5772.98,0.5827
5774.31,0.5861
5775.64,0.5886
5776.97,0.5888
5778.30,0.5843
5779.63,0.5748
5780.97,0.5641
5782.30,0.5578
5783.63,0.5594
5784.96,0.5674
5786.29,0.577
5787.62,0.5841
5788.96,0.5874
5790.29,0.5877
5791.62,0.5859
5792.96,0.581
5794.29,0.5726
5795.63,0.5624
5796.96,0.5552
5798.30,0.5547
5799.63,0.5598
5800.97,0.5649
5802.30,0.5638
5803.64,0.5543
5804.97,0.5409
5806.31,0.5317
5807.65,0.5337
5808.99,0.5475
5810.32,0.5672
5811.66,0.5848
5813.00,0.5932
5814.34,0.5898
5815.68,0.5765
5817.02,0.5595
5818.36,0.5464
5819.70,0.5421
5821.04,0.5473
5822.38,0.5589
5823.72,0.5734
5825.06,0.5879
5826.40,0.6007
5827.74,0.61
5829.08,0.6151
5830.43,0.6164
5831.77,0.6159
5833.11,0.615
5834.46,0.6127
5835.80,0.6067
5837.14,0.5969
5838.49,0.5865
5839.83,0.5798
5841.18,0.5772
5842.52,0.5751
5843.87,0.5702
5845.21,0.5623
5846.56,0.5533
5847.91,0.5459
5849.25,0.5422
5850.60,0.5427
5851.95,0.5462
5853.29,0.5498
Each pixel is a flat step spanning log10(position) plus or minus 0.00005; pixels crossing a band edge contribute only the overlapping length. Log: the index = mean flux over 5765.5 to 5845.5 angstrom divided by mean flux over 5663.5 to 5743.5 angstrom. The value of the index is 1.0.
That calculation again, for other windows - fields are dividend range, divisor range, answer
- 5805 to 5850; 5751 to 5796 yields 1.02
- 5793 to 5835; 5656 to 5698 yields 1.03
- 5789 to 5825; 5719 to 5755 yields 0.98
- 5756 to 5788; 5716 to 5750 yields 0.98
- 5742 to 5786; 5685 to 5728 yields 1.01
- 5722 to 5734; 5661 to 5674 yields 1.07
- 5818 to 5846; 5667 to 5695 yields 1.05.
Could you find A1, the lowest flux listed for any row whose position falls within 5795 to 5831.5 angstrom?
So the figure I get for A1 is 0.5317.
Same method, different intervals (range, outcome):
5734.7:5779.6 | 0.5125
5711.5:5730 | 0.5215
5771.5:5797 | 0.5552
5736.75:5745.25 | 0.5624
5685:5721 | 0.5024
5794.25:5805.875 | 0.5409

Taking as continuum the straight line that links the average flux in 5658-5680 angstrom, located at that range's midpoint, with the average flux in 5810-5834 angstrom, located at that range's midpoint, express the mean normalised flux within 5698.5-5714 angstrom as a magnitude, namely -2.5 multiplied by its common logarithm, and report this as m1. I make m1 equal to 0.047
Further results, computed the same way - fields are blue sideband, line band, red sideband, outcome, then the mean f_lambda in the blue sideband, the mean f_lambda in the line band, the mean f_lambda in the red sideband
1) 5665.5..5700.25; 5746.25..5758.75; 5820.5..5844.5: 0.05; 0.559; 0.55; 0.592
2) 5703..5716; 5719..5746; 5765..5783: -0.06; 0.525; 0.575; 0.575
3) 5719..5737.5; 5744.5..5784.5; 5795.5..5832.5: 0.02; 0.579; 0.563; 0.57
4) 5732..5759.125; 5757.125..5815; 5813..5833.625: 0.01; 0.559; 0.566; 0.584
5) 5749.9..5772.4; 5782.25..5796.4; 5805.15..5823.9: -0.04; 0.552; 0.576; 0.56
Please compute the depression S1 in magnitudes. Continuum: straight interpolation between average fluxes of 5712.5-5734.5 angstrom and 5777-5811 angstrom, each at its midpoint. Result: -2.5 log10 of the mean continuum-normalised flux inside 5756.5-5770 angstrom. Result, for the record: 0.034 mag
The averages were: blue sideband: 0.572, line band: 0.551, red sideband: 0.565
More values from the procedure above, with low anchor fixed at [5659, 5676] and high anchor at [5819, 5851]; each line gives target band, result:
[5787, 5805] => 0.01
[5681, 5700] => -0.04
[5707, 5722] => 0.04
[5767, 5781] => -0.02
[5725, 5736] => -0.04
